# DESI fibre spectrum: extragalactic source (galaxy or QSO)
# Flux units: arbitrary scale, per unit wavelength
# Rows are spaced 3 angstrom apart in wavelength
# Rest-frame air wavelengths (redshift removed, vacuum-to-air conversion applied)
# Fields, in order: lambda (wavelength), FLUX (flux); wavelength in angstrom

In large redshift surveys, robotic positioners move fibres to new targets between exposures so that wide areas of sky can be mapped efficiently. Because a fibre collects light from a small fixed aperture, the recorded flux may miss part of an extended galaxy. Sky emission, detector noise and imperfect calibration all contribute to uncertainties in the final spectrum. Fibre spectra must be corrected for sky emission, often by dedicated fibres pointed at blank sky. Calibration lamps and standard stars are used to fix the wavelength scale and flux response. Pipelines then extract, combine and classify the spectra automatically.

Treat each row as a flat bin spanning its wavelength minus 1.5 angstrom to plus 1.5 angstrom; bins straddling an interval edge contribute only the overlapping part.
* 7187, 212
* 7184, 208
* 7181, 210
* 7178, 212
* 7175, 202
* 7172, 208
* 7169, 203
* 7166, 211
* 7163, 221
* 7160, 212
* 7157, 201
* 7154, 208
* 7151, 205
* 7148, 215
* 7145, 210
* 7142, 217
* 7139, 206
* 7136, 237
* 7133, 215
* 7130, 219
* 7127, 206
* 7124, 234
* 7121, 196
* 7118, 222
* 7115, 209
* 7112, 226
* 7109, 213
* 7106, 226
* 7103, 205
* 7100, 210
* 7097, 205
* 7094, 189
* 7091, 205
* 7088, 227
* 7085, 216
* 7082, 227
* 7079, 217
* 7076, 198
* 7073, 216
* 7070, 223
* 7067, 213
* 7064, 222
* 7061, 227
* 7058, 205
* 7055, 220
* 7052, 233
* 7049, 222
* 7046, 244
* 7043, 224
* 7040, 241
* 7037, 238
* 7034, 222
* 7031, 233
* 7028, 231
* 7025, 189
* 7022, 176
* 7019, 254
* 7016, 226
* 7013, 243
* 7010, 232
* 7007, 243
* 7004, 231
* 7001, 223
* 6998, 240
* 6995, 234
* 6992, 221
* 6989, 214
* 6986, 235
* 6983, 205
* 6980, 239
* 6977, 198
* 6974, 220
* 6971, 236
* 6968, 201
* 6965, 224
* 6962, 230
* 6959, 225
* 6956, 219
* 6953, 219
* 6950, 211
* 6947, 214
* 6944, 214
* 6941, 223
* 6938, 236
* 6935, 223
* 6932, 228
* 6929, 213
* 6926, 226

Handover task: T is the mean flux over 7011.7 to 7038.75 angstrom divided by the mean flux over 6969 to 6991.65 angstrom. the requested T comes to 1.0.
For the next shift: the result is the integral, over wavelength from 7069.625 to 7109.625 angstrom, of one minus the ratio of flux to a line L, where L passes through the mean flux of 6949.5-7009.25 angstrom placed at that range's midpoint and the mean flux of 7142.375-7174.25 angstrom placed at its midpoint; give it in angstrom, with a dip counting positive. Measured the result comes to 0.5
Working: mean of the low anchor 224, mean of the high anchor 209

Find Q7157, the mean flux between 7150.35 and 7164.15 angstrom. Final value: 209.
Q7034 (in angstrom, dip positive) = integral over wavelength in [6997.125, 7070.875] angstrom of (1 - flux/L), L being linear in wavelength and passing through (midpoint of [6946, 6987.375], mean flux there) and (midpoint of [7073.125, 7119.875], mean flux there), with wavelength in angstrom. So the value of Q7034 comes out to -3.37 angstrom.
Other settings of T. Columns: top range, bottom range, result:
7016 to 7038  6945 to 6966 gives 1.00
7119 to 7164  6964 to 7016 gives 0.95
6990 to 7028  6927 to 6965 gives 1.02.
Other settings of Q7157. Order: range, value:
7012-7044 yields 225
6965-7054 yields 226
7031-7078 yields 223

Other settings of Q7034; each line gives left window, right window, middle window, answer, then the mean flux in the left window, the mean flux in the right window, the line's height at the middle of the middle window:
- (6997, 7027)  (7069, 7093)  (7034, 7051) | -0.9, 226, 215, 221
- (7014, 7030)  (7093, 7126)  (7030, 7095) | -1.9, 217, 213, 215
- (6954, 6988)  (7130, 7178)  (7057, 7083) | -0.1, 221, 212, 216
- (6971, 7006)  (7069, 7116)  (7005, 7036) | -0.6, 224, 213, 221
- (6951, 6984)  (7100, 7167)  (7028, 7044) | -1.1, 220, 214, 217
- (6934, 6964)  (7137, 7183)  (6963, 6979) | 0.2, 221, 210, 220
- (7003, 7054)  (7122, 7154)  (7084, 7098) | 0.8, 228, 216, 221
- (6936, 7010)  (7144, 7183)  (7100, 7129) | -0.3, 223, 209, 213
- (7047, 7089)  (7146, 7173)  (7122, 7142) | -0.6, 219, 209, 212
